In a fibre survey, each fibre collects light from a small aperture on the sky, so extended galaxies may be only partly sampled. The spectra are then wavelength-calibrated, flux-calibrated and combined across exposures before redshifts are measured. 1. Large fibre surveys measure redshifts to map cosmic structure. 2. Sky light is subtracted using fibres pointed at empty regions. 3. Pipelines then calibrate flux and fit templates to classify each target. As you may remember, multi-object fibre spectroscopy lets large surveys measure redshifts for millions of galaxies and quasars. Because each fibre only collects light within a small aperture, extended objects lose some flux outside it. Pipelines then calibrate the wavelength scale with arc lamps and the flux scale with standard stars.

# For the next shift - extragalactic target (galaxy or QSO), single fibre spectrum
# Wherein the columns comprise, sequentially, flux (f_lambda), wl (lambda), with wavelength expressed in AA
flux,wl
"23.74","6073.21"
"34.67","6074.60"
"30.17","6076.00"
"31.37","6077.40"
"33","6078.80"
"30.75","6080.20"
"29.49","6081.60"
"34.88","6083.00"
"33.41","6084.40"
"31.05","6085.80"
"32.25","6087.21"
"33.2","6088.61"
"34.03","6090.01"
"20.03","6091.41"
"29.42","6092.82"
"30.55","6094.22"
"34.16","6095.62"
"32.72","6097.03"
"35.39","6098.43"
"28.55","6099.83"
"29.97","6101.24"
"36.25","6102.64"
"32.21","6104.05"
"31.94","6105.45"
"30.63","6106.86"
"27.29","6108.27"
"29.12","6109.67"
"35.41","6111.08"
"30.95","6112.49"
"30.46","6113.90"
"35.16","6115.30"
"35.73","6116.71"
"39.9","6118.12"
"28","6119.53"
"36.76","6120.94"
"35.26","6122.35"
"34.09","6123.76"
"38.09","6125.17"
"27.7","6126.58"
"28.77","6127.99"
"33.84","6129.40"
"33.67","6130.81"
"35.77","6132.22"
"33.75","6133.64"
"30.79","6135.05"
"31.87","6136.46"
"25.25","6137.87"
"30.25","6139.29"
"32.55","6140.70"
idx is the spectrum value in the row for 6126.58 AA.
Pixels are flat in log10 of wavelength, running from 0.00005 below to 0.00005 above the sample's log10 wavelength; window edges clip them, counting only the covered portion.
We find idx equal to 27.7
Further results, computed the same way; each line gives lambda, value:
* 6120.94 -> 36.76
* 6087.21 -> 32.25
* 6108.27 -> 27.29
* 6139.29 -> 30.25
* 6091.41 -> 20.03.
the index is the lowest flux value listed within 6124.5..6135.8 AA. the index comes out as 27.7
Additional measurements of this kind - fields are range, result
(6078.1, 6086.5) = 29.49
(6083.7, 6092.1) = 20.03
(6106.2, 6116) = 27.29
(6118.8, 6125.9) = 28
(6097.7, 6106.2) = 28.55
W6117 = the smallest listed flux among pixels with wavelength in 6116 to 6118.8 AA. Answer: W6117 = 35.73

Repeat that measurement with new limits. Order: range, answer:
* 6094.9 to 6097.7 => 32.72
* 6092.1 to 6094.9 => 29.42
